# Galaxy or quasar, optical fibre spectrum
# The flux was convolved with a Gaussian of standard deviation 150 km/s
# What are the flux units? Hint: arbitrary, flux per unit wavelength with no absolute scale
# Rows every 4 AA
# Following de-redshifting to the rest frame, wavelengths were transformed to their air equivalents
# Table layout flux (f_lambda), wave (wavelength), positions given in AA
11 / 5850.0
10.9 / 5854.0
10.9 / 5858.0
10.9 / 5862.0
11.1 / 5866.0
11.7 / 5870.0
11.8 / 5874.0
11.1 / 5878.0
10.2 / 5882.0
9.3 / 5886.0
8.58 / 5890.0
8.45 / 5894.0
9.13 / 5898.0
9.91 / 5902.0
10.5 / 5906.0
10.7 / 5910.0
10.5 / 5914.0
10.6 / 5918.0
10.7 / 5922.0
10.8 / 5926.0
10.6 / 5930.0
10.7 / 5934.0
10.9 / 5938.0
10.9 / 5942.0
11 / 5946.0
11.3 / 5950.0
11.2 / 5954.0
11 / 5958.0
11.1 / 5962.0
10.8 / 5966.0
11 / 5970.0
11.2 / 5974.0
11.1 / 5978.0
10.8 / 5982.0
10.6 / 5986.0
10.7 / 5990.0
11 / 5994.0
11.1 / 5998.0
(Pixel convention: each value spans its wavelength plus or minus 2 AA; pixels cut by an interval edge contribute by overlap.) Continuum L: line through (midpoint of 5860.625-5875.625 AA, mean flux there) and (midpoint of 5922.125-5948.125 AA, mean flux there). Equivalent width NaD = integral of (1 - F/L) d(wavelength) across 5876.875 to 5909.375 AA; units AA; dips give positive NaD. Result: 4.4 AA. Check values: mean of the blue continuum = 11.4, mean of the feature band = 9.65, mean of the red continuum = 10.8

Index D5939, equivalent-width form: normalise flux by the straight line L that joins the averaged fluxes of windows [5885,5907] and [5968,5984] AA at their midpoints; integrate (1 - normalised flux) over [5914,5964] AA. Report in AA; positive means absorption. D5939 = -3.34 AA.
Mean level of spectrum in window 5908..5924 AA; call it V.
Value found 10.6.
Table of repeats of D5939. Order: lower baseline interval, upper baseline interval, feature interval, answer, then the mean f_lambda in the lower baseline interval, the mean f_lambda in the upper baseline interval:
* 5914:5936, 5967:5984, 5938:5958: -0.5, 10.7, 11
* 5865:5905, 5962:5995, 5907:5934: -0.6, 10.1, 10.9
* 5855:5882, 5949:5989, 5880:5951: 5.3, 11.2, 11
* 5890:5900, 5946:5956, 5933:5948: -0.2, 8.75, 11.2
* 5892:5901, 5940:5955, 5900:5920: -2.0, 8.91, 11.1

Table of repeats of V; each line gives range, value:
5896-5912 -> 10.1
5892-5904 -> 9.16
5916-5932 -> 10.7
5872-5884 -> 11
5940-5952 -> 11.1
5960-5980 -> 11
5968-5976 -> 11.1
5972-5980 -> 11.1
